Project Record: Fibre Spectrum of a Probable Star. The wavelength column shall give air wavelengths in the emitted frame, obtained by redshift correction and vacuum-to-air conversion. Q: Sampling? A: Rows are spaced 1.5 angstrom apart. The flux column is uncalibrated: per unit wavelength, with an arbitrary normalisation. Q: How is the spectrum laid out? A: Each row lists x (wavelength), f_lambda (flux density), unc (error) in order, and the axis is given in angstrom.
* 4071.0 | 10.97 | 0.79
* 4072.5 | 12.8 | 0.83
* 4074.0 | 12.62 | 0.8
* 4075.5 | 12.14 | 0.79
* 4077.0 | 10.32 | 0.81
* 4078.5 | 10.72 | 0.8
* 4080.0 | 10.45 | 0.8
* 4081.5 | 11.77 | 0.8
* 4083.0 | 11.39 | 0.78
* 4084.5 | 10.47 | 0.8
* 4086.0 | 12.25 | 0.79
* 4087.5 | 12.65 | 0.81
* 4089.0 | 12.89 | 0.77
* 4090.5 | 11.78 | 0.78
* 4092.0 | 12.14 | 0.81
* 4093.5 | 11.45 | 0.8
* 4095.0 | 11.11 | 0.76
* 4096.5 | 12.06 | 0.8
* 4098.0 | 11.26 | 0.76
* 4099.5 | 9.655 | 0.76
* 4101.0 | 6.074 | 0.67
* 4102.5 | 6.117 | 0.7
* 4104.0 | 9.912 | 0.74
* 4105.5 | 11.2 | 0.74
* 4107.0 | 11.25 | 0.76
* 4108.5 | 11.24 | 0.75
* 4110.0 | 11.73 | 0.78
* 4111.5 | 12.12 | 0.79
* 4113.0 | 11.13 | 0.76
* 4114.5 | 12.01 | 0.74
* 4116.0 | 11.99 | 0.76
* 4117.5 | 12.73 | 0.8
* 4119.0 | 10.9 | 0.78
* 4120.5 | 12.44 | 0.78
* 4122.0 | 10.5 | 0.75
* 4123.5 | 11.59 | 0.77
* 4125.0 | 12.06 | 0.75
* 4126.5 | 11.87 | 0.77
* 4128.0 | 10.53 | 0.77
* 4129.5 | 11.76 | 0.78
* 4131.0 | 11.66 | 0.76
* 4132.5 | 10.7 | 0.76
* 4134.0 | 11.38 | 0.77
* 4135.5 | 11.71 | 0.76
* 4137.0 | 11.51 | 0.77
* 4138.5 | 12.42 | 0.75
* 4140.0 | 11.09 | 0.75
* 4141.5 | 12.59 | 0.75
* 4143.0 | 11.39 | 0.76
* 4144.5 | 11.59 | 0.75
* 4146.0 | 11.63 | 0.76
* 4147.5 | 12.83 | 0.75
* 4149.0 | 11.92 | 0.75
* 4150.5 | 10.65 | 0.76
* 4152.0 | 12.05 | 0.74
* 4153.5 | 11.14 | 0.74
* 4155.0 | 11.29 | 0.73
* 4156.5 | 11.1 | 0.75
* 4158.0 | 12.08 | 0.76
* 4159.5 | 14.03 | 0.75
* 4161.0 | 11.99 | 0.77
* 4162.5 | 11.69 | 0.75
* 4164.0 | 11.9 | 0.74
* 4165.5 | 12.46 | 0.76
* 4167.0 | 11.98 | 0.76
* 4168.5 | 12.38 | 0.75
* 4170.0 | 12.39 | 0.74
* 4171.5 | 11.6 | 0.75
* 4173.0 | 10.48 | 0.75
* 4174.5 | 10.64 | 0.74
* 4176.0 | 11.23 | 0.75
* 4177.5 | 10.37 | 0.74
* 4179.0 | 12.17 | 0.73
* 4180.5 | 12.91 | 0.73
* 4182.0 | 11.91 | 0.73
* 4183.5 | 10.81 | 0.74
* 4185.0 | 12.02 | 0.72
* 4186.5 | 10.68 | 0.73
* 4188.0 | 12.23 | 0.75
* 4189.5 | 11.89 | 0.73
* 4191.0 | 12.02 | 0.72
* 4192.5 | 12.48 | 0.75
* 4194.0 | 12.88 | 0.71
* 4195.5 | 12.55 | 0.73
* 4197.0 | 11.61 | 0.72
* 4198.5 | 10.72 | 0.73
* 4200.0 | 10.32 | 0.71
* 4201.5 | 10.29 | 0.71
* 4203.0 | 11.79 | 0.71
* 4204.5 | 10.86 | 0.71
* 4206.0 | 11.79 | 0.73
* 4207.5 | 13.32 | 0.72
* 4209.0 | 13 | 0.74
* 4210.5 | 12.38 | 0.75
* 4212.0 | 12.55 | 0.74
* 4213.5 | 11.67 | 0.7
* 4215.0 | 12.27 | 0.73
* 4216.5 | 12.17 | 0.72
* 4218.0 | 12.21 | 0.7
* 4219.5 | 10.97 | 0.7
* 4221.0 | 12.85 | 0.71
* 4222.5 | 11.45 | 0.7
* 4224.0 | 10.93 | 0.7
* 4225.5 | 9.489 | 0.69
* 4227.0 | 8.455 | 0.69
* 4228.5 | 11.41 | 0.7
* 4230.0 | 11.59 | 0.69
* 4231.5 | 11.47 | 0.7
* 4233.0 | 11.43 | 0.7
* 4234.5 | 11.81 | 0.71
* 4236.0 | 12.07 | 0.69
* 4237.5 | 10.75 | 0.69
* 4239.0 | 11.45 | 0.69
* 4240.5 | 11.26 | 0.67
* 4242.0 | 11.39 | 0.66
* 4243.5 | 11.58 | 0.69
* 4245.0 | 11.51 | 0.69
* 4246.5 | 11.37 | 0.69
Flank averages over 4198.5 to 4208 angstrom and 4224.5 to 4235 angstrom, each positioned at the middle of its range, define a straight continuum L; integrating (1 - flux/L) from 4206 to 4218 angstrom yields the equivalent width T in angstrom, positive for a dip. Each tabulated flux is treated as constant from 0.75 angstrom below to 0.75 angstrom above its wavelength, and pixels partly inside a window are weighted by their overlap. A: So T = -1.4 angstrom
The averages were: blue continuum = 11.3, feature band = 12.4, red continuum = 10.8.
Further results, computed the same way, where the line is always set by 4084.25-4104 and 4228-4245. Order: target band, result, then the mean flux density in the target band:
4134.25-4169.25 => -2.7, 11.9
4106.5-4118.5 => -1.0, 11.8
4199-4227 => -0.6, 11.6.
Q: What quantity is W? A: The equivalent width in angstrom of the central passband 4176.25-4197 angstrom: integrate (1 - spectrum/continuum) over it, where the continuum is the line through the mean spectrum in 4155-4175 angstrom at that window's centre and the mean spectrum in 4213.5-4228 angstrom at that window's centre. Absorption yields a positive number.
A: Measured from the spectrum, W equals -0.46 angstrom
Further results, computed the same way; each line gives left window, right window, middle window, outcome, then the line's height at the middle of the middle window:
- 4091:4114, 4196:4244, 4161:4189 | -1.3 angstrom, 11.1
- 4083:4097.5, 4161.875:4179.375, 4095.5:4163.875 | 2.1 angstrom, 11.7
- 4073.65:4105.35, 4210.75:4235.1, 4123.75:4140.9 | -0.7 angstrom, 11.1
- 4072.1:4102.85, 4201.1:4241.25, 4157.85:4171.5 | -1.1 angstrom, 11.4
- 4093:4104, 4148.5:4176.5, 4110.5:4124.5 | -2.0 angstrom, 10.3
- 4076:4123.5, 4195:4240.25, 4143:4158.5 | -0.5 angstrom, 11.3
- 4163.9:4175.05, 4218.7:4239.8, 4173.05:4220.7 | -1.2 angstrom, 11.5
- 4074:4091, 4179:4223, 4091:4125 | 2.0 angstrom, 11.6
